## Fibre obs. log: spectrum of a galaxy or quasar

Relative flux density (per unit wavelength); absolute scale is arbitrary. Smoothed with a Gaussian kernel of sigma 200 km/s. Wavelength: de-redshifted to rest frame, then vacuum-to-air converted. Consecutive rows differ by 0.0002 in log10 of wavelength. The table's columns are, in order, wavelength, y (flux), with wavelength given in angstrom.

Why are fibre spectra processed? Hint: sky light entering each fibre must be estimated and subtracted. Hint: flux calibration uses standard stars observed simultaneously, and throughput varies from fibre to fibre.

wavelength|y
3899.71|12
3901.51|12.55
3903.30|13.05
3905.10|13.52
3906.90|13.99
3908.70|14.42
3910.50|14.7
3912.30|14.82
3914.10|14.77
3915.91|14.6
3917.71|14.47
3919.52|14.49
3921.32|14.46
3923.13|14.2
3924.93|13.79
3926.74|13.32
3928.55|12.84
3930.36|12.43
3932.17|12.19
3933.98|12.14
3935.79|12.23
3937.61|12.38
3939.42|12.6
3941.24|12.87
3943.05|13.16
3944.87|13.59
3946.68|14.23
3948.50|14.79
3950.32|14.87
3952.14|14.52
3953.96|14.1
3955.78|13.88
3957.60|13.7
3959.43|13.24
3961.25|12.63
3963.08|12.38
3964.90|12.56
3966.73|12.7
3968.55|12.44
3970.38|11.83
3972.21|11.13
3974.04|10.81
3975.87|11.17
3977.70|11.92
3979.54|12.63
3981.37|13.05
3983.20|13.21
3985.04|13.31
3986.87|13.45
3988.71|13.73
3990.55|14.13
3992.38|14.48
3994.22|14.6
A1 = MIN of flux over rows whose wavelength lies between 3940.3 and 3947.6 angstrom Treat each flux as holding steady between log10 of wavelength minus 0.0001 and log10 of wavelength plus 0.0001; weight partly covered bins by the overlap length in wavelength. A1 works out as 12.87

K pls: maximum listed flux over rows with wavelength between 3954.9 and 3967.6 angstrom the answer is 13.88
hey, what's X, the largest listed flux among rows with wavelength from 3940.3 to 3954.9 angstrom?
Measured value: 14.87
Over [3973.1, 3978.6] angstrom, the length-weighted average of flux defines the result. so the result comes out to 11.3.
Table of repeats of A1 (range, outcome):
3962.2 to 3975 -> 10.81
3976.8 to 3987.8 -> 11.92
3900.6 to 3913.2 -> 12.55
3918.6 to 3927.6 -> 13.32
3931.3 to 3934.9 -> 12.14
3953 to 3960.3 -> 13.24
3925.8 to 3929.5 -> 12.84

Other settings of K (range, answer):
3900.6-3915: 14.82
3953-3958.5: 14.1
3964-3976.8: 12.7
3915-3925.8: 14.6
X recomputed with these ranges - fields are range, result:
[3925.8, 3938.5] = 13.32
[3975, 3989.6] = 13.73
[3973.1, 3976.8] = 11.17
